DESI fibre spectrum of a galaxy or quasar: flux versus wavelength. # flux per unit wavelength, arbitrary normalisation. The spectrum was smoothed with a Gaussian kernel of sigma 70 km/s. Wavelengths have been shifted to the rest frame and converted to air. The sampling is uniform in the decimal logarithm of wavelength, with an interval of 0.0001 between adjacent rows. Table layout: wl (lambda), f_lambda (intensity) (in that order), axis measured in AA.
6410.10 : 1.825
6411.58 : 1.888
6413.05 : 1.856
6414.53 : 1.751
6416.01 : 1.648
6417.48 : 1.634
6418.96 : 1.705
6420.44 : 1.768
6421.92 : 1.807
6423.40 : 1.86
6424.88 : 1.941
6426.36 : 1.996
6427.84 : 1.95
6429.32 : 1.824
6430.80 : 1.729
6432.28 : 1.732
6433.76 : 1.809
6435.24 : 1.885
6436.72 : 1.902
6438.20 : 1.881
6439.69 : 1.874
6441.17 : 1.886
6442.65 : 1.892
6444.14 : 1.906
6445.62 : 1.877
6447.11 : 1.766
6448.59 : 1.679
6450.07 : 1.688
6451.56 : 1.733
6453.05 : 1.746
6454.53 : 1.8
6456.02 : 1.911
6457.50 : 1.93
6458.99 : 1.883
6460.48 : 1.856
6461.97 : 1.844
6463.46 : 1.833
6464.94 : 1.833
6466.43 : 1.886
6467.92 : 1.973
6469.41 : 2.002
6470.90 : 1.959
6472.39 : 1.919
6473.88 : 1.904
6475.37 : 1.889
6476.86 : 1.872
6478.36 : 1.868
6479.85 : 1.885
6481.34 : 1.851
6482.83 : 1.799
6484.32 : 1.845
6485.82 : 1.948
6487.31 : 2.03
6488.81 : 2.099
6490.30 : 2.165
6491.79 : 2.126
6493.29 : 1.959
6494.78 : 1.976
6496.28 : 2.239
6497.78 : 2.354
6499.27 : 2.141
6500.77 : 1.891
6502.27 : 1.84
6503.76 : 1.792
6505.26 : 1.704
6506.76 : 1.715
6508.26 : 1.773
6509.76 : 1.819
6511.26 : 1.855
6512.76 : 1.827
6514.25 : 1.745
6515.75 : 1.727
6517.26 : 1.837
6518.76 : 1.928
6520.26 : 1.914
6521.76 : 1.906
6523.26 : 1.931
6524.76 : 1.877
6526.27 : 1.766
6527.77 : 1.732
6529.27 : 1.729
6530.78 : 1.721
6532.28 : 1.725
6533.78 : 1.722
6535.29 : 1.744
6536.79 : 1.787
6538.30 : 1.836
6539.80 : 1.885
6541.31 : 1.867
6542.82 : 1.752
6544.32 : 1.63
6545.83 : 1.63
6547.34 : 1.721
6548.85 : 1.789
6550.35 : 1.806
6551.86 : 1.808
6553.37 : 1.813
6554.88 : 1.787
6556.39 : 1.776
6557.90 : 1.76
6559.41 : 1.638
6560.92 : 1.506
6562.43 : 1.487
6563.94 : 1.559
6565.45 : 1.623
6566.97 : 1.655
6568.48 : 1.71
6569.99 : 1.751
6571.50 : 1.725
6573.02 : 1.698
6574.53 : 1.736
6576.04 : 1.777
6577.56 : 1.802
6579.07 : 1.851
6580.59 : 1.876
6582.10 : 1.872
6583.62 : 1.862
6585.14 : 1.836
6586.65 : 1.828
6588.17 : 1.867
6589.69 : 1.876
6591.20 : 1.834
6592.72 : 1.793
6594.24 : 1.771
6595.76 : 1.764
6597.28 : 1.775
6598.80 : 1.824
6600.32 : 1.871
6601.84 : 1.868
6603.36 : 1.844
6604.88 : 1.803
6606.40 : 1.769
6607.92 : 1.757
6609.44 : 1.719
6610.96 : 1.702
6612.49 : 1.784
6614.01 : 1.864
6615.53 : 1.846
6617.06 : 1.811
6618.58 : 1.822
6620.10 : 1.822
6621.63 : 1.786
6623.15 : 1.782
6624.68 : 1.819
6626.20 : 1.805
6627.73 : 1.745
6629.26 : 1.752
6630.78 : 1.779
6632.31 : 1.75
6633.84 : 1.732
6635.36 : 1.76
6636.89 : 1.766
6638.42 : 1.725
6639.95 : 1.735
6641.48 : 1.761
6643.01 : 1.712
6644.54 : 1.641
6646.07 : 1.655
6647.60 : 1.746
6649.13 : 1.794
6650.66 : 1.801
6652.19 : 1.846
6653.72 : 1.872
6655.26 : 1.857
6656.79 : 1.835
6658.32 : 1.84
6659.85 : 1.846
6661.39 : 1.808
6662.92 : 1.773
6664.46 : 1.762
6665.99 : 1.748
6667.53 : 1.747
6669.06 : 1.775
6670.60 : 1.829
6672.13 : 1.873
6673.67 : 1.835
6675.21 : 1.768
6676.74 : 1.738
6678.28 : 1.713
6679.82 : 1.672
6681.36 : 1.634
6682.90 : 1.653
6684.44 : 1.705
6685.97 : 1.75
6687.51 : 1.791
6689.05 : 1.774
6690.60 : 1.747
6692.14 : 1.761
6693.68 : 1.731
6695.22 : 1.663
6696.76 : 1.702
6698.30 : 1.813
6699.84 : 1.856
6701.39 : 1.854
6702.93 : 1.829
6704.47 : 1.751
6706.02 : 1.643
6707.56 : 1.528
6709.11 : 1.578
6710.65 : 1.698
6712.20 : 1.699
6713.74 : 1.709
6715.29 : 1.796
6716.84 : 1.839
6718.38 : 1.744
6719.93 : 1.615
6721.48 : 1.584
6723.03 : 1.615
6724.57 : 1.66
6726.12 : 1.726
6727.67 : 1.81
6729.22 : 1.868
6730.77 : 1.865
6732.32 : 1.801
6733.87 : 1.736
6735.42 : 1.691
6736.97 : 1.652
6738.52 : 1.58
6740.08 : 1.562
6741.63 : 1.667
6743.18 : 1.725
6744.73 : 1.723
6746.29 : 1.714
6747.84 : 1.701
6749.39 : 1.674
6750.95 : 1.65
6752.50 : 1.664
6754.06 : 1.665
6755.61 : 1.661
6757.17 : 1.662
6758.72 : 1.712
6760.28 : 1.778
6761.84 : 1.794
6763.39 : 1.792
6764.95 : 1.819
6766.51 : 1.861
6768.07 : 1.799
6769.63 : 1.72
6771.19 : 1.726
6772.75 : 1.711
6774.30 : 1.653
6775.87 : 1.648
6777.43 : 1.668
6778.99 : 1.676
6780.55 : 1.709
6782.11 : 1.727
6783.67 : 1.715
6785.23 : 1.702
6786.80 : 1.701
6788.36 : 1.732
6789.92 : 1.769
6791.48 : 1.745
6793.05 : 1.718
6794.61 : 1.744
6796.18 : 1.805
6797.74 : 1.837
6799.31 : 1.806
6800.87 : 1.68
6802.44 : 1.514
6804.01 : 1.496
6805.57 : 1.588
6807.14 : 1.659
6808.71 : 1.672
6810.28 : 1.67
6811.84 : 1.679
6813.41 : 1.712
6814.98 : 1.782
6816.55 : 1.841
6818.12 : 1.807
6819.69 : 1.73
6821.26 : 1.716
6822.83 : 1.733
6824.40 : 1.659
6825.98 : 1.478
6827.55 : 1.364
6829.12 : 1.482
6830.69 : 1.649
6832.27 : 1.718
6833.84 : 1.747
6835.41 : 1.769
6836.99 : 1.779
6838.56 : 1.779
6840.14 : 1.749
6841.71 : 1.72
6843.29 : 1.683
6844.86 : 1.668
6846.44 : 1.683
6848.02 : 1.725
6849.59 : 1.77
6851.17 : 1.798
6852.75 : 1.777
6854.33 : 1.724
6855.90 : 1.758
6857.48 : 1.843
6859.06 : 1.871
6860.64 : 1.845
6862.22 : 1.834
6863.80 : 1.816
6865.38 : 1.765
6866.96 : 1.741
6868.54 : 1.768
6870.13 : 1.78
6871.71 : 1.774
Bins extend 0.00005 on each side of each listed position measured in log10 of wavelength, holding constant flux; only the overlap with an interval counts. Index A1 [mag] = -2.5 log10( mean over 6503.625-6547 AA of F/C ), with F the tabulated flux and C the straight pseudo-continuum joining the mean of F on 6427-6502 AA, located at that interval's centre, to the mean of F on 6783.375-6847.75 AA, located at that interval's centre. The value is 0.05 mag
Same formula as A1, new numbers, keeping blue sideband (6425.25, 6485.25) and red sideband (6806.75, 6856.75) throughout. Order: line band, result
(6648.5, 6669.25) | -0.021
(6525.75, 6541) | 0.035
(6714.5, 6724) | 0.032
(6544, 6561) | 0.052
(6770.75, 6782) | 0.025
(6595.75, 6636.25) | 0.000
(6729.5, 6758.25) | 0.030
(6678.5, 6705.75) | 0.011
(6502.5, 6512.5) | 0.033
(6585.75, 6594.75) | -0.017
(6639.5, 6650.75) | 0.033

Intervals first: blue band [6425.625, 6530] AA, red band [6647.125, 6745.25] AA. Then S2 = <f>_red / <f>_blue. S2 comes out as 0.93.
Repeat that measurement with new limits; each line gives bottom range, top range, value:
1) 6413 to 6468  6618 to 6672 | 0.97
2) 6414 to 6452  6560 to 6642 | 0.98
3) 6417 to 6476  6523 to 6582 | 0.94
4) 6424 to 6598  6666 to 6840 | 0.94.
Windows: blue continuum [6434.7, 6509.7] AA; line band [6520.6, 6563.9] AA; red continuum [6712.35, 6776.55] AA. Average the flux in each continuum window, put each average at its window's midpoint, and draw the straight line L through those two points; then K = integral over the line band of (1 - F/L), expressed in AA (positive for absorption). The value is 2.3 AA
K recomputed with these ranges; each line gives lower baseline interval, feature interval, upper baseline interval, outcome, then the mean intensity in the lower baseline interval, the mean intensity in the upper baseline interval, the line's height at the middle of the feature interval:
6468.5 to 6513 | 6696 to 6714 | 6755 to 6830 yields 0.5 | 1.94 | 1.7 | 1.77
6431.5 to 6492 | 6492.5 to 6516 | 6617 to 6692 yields -0.6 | 1.88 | 1.77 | 1.86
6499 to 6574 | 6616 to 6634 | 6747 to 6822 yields -0.4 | 1.76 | 1.71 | 1.75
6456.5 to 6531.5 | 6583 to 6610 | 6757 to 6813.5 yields 0.3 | 1.9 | 1.71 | 1.83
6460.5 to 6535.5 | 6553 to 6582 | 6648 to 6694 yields 2.0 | 1.89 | 1.78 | 1.84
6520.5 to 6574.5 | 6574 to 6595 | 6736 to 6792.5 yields -1.1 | 1.74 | 1.71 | 1.73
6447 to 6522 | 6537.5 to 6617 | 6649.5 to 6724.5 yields 2.5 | 1.89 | 1.75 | 1.83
